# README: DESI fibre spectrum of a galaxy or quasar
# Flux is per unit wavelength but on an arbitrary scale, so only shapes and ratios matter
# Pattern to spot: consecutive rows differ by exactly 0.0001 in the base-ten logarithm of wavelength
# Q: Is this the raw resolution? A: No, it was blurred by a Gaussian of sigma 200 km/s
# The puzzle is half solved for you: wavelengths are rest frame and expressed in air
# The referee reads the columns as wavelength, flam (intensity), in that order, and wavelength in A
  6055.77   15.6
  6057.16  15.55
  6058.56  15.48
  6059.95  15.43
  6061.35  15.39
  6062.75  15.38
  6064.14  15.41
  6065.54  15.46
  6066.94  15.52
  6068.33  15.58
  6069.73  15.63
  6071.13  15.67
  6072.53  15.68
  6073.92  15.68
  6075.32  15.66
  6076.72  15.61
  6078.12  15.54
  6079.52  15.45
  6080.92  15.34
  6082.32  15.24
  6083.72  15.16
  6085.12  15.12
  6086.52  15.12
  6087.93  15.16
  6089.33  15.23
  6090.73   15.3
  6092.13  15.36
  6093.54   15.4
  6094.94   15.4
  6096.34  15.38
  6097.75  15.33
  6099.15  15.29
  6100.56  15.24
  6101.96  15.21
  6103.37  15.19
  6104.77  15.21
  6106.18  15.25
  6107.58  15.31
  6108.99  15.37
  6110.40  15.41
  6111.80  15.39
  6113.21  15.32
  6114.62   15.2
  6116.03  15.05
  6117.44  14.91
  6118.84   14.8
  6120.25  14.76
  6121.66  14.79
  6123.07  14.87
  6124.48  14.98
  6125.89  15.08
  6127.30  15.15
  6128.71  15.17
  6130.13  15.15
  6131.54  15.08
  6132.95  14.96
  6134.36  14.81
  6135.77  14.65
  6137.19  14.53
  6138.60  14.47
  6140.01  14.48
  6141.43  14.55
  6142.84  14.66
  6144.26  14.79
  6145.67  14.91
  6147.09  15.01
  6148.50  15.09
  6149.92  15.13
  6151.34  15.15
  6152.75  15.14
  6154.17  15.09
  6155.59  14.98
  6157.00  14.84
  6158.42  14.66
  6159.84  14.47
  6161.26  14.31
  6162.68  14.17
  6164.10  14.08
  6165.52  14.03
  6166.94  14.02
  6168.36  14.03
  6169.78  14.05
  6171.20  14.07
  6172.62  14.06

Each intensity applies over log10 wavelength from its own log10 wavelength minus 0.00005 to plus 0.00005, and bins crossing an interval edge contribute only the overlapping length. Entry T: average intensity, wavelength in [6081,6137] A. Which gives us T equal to 15.1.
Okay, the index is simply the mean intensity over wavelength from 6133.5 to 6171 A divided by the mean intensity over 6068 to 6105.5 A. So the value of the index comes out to 0.95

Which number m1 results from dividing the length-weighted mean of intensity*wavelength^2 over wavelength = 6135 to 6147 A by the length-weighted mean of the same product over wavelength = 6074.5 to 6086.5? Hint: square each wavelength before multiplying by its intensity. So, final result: 1.0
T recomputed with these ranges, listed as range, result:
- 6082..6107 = 15.3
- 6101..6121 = 15.2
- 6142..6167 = 14.7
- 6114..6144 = 14.9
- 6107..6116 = 15.3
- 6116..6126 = 14.9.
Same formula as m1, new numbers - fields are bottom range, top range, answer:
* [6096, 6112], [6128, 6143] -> 0.98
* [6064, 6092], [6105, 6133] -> 0.99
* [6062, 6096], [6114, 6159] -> 0.98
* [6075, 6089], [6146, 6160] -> 1.00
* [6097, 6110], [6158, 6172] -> 0.95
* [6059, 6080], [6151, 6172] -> 0.96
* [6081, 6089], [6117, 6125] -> 0.99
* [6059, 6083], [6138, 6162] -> 0.98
